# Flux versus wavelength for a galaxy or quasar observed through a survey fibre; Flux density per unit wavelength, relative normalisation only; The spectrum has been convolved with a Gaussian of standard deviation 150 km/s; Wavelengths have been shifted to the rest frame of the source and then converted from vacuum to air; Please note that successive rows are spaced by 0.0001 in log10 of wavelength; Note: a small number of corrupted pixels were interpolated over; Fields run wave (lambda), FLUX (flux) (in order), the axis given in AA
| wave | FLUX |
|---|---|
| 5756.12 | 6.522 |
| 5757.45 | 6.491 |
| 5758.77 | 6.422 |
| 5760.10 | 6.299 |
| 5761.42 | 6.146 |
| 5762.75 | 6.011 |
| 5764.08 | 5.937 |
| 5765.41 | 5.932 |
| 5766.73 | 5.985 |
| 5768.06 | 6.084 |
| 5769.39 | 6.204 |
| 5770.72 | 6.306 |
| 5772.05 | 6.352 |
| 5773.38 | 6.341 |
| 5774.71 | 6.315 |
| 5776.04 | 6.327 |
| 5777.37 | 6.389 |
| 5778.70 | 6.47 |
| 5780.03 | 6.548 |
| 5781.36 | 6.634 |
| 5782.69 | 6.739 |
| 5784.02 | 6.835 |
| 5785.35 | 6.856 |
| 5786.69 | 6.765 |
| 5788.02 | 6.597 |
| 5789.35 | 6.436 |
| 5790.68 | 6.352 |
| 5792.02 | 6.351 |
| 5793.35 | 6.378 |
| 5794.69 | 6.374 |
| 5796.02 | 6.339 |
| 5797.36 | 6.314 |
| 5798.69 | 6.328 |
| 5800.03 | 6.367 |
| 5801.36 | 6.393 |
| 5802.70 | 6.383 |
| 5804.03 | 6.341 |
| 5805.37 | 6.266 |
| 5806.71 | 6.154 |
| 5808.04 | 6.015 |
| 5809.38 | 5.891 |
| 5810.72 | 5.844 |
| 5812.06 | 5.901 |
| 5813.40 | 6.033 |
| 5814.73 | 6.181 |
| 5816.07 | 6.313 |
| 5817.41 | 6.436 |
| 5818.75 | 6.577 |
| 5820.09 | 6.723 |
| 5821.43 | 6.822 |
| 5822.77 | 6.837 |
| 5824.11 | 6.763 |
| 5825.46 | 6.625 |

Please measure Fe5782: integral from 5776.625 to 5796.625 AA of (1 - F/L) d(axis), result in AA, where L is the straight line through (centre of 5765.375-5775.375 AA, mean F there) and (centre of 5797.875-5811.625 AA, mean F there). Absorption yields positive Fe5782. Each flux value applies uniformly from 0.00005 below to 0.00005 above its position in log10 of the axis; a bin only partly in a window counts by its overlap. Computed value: -1.1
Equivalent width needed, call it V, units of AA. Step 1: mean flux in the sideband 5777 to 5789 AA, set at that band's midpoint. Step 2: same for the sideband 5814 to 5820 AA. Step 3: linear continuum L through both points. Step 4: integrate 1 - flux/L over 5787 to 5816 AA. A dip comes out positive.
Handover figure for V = 1.2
